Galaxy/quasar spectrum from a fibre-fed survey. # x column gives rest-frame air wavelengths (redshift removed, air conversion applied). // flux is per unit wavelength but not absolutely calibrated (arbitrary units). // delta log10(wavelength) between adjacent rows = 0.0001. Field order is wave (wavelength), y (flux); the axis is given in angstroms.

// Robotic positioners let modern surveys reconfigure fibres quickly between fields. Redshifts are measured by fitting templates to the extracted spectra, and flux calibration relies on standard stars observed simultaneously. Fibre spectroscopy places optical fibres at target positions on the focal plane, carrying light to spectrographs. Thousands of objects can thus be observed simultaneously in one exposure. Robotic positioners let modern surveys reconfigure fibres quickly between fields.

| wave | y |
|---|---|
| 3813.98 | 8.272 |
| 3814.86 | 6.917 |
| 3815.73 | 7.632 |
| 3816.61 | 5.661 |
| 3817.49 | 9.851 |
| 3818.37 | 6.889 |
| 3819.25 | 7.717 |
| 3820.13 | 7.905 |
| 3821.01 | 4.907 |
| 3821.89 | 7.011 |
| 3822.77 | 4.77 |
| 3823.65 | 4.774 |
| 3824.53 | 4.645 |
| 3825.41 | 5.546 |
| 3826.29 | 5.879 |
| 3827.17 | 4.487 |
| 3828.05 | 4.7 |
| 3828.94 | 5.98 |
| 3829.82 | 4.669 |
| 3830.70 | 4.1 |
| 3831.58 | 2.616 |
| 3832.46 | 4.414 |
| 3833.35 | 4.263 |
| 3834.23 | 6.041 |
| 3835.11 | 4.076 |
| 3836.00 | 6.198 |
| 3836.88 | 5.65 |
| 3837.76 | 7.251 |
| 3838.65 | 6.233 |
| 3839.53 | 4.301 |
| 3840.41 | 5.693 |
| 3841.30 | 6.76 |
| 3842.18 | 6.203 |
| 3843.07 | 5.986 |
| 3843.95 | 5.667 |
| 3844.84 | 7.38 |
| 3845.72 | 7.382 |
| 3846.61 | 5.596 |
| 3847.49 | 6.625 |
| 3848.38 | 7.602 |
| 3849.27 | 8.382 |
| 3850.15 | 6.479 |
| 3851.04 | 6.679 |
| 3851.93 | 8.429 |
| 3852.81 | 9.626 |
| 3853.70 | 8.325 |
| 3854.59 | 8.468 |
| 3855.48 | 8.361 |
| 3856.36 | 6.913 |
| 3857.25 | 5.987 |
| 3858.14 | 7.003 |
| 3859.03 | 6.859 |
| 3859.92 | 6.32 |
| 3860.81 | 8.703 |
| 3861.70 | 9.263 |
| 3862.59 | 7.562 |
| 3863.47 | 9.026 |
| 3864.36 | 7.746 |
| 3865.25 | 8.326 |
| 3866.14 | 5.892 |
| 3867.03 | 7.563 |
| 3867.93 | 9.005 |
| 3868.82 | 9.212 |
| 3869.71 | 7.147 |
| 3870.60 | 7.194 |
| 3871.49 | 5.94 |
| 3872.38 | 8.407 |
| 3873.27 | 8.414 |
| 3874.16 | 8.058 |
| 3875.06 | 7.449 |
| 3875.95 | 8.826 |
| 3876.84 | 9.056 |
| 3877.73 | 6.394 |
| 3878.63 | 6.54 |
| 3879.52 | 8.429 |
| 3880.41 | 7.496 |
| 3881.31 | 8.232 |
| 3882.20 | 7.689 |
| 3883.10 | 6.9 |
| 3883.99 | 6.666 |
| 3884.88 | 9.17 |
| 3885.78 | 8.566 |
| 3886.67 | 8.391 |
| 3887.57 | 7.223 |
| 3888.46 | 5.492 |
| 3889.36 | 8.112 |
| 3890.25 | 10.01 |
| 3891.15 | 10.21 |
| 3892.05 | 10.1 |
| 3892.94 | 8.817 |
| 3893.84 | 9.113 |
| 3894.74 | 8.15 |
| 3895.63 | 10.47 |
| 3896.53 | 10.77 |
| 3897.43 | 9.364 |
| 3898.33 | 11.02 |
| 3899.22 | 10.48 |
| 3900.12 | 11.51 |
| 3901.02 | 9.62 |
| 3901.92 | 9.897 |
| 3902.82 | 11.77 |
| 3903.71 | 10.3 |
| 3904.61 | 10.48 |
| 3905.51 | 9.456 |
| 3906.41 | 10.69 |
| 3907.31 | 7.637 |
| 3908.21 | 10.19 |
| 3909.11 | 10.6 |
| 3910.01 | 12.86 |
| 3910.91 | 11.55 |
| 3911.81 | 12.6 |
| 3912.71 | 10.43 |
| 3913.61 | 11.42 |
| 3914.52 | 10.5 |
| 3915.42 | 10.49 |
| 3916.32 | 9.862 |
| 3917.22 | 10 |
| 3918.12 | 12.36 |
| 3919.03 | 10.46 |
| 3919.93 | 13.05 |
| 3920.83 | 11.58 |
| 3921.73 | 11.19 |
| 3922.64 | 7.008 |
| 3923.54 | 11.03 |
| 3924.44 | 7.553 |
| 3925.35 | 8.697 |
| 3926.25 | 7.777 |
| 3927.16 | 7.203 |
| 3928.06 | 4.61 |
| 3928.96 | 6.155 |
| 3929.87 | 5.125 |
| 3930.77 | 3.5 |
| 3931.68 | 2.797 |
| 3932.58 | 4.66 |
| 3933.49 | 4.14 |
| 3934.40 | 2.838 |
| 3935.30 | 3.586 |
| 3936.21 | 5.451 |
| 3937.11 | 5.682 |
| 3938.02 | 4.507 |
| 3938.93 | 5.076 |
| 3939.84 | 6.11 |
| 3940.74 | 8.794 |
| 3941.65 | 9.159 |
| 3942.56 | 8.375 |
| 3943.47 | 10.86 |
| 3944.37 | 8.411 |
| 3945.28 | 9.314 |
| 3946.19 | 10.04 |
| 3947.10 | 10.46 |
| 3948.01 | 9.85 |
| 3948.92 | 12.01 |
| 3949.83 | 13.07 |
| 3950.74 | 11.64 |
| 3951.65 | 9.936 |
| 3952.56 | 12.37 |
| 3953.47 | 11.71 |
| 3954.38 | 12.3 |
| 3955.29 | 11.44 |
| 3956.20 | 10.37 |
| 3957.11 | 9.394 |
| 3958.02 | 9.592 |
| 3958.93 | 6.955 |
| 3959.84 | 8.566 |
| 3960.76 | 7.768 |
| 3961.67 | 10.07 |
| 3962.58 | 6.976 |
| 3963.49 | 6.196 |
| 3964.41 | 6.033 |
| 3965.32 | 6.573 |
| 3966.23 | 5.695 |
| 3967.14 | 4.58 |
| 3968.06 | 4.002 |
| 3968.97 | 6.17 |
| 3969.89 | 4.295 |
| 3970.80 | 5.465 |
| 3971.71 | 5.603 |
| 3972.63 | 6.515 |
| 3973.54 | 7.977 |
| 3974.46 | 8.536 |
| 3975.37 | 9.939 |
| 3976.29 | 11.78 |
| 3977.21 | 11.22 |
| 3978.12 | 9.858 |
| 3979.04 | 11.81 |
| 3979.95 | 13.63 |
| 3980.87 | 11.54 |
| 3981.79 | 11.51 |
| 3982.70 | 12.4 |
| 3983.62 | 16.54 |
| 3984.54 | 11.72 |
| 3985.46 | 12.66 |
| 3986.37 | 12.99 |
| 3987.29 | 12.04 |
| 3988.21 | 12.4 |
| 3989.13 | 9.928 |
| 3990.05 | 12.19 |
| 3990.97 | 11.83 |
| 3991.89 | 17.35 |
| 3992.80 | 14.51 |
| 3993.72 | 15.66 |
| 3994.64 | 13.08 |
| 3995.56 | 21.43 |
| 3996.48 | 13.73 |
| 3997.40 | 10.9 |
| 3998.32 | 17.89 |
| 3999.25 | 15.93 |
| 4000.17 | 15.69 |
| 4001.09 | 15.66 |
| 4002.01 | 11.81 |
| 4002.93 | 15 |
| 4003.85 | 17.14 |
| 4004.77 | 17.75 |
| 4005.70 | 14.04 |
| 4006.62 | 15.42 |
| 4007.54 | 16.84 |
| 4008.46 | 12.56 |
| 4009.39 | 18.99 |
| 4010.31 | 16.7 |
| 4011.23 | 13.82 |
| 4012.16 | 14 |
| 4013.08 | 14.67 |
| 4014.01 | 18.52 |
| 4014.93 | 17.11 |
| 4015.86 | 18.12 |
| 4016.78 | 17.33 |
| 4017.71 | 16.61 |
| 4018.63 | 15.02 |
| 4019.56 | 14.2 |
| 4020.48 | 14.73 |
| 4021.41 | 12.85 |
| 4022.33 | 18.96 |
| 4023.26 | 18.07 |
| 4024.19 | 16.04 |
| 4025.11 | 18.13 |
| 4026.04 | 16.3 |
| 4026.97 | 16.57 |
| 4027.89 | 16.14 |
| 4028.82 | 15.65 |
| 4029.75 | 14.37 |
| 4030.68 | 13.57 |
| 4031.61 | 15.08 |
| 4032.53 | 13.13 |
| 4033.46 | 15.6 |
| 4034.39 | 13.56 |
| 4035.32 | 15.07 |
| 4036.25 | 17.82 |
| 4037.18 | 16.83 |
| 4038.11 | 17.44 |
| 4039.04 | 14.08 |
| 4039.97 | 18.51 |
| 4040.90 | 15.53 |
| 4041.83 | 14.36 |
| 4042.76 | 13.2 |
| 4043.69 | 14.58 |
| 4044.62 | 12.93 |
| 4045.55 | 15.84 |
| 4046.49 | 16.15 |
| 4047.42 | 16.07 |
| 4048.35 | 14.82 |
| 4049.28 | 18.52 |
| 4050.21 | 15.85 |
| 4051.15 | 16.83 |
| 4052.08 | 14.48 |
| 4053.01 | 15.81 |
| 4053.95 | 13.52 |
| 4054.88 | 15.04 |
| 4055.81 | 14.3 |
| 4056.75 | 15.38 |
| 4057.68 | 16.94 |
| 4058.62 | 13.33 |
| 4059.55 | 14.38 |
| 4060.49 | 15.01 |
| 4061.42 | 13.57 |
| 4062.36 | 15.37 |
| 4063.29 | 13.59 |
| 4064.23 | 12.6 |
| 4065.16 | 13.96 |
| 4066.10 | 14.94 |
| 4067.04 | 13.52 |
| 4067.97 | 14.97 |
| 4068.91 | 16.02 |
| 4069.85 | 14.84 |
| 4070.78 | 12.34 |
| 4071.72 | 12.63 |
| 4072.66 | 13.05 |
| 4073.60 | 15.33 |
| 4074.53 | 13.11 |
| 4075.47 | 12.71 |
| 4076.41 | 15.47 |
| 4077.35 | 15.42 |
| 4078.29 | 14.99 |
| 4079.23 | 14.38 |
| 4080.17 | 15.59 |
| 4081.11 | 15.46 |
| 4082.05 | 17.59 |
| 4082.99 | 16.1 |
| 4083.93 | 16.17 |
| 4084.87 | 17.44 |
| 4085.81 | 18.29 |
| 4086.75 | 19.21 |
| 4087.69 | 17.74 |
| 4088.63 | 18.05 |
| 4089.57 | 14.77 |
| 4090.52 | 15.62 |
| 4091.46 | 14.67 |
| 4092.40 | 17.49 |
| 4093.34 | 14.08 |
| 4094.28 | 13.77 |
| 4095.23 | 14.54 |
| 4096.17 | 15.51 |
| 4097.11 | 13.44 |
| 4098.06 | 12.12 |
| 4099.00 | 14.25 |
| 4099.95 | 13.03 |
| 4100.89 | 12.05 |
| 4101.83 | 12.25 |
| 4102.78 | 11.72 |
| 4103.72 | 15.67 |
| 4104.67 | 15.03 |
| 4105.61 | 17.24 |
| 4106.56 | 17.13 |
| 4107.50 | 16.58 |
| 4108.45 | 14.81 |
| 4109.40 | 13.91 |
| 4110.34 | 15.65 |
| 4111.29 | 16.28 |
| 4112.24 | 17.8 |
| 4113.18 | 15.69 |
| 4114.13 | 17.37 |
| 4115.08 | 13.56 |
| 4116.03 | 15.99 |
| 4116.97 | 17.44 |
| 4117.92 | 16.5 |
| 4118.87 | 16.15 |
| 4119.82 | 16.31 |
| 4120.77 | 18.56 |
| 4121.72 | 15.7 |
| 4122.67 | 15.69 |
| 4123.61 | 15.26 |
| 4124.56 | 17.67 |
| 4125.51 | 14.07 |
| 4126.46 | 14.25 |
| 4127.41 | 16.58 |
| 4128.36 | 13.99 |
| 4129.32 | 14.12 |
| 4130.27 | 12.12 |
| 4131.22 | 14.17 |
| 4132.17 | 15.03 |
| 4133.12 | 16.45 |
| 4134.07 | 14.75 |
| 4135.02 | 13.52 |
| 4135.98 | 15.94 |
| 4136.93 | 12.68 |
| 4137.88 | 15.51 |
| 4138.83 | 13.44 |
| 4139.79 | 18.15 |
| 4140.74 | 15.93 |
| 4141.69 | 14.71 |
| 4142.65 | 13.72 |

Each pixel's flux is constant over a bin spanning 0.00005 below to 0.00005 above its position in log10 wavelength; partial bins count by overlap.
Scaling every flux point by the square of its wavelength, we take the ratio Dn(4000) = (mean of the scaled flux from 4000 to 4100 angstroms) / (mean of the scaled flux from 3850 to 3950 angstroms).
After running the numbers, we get 2.0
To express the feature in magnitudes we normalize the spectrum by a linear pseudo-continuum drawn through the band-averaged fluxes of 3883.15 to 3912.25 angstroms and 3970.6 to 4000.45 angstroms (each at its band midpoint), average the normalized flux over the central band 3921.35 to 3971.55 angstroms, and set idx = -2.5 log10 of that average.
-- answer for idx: 0.41 mag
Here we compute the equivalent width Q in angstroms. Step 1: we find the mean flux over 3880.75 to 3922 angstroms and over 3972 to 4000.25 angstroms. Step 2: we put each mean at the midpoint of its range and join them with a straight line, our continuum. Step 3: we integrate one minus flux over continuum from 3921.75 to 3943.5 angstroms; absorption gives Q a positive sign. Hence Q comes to 9.2 angstroms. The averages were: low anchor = 9.89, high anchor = 12.7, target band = 6.28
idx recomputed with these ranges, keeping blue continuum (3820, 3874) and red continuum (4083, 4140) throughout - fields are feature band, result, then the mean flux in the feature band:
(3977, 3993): -0.126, 12.6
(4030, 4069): -0.133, 15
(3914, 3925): -0.157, 10.4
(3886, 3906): -0.163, 9.57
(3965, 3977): 0.497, 6.8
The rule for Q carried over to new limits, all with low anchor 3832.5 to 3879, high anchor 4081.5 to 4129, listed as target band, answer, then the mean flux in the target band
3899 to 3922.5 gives -4.57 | 10.8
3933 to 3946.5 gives 4.37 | 6.78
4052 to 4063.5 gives -0.58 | 14.7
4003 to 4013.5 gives -2.81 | 15.6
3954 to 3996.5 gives 3.91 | 10.2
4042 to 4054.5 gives -1.44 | 15.3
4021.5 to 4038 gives -3.62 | 15.9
